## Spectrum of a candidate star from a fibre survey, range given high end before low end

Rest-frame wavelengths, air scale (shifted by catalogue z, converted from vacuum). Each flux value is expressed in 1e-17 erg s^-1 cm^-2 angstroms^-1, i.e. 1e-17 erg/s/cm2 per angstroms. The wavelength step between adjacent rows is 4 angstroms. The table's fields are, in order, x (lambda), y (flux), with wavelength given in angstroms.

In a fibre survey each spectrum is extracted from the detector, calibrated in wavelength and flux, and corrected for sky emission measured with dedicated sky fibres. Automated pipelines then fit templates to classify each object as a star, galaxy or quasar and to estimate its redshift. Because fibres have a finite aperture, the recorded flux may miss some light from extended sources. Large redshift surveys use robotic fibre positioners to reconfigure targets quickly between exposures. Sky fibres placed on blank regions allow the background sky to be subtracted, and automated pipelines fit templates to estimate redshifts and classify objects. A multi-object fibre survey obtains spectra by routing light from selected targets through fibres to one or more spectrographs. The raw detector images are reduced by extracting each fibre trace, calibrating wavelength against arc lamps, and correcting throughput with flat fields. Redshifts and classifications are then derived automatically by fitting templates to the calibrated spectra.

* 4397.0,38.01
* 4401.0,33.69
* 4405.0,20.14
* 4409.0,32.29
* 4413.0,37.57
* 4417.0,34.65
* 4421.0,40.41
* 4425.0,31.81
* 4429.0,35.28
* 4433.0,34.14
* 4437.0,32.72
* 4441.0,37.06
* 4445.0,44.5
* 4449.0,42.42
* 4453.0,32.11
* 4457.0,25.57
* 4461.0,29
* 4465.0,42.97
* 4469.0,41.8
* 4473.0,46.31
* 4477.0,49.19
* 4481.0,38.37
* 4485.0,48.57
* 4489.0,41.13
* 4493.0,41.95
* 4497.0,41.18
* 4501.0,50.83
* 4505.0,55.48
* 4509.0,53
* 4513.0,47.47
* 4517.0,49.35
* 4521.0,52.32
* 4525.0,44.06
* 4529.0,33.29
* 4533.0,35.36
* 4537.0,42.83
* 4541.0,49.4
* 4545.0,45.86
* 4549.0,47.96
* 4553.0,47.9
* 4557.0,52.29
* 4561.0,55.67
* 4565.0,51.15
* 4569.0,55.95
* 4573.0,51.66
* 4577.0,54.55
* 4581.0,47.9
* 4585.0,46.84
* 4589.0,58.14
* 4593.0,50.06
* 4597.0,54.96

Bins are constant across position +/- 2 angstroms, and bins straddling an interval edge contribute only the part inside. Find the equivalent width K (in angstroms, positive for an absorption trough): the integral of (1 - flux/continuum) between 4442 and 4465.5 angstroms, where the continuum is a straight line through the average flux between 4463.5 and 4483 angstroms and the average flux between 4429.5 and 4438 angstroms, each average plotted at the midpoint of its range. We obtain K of 1.8 angstroms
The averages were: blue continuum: 33.8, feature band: 35.7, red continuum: 43.7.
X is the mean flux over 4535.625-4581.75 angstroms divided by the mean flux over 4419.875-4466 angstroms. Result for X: 1.4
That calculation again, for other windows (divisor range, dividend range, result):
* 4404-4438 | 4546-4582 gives 1.54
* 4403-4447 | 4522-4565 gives 1.33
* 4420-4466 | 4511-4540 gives 1.24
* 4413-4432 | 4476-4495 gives 1.22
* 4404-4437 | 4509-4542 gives 1.33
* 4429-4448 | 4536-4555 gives 1.26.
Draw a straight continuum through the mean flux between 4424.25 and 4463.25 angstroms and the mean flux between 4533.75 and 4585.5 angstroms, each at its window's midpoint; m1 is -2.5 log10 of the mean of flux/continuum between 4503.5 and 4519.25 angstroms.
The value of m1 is -0.18 mag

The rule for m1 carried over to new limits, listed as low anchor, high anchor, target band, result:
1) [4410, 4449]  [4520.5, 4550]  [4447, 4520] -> -0.080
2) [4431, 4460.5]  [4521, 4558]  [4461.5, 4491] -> -0.135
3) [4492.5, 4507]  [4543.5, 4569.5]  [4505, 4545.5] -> 0.077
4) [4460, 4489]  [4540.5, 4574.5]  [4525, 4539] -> 0.258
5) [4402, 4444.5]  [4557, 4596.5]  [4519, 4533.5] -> 0.110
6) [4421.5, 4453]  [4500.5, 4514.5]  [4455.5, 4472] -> 0.190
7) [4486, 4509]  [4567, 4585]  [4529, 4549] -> 0.158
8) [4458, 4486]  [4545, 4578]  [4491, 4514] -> -0.078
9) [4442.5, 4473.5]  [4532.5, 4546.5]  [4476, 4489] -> -0.125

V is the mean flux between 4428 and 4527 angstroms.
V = 42.3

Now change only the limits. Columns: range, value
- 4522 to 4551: 43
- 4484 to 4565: 46.9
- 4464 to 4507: 45.3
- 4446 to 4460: 33.9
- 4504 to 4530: 48.1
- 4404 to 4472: 35.4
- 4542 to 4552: 47.3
